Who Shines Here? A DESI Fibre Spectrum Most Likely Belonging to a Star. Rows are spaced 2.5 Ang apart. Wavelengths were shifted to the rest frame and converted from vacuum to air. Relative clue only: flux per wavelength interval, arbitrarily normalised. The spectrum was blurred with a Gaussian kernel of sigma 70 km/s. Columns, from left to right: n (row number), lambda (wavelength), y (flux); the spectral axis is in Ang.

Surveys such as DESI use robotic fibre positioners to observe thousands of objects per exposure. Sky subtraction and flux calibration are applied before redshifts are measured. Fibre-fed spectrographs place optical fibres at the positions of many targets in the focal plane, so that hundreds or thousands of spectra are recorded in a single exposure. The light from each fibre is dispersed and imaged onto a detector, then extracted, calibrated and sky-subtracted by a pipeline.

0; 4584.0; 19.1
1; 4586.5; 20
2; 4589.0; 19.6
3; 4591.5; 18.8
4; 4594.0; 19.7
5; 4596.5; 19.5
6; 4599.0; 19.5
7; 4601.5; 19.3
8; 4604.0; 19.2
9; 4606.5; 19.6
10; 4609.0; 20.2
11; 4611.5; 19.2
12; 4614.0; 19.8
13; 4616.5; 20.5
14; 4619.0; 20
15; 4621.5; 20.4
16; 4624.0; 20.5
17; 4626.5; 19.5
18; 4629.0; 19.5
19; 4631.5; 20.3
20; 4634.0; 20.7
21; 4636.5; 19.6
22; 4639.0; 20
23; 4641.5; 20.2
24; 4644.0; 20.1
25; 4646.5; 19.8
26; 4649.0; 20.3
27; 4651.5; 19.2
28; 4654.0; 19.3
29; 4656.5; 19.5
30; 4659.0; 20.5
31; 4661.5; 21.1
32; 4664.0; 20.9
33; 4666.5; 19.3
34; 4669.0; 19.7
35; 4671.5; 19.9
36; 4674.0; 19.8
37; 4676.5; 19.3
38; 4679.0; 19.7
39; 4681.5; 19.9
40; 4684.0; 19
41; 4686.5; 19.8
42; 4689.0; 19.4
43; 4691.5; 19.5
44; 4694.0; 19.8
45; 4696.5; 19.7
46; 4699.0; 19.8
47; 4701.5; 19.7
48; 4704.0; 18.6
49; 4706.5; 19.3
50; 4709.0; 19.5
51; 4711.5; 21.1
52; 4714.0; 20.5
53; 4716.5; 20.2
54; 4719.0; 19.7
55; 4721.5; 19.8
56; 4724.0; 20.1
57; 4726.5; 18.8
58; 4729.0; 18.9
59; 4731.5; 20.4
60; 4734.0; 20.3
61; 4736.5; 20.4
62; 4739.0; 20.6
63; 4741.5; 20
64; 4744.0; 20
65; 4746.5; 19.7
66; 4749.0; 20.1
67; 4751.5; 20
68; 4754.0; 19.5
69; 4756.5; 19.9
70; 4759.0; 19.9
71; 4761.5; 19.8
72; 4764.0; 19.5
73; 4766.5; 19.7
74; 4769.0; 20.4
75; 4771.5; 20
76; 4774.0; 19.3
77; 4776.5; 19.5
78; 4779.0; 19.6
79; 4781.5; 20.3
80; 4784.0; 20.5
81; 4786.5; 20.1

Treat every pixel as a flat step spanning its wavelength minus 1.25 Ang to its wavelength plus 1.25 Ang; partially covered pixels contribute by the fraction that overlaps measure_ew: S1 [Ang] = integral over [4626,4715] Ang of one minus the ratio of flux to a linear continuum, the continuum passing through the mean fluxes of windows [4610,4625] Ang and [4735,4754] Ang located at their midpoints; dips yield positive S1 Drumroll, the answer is 1.1 Ang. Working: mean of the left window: 20.1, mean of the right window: 20.1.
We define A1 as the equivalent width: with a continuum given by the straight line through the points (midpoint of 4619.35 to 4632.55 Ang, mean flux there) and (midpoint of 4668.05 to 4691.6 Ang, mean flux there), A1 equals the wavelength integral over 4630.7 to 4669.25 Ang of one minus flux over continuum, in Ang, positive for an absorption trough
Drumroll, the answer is -0.4 Ang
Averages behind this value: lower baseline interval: 20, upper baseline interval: 19.6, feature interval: 20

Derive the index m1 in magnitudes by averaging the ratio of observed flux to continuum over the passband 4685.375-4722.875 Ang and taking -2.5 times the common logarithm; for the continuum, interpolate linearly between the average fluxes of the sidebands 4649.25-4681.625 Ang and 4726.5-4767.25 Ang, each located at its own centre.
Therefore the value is 0.01 mag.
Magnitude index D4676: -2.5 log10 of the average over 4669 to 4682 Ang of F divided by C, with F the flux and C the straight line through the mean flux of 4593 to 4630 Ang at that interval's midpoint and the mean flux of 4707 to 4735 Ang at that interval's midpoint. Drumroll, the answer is 0.008 mag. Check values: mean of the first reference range 19.8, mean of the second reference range 19.9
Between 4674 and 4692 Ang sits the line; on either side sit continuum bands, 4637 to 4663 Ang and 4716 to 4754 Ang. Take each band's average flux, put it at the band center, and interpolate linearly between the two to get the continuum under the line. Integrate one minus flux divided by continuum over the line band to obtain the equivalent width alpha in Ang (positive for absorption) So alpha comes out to 0.4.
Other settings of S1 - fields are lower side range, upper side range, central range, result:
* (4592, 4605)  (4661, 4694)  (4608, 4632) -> -0.58 Ang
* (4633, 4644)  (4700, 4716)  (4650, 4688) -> 0.34 Ang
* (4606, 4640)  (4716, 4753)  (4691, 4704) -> 0.22 Ang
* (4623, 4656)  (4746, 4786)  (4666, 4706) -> 0.68 Ang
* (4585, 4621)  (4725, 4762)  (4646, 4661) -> -0.07 Ang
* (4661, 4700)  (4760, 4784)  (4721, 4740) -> -0.11 Ang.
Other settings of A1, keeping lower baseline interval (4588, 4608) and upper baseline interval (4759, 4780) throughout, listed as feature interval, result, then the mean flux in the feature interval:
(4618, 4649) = -0.9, 20.1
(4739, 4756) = -0.2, 19.9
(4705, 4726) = -0.4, 20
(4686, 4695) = 0.0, 19.6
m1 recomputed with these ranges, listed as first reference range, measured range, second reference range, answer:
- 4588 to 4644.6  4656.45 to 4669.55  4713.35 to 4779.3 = -0.023 mag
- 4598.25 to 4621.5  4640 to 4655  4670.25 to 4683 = -0.006 mag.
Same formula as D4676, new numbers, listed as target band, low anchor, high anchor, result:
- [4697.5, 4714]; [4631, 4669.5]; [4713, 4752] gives 0.014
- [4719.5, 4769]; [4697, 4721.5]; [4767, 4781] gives -0.004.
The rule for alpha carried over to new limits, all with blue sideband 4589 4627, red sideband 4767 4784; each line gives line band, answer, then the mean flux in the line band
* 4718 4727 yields 0.08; 19.7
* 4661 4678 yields -0.14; 19.9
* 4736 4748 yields -0.16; 20.1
